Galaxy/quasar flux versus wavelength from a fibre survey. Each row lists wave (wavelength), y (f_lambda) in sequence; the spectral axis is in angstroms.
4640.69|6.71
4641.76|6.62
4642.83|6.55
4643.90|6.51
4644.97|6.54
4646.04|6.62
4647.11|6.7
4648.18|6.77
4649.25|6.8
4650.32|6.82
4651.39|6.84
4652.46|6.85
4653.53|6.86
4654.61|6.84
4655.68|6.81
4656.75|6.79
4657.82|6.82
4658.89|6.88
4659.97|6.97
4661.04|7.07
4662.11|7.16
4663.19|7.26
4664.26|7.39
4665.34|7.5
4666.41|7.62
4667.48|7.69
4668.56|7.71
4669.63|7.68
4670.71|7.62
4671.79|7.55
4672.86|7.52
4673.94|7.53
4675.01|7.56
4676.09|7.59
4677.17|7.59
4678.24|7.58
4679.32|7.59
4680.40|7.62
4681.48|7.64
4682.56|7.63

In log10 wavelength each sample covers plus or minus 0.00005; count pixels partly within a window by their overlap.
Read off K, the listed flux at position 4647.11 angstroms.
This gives 6.7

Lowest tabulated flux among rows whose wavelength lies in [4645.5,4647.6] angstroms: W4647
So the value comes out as 6.62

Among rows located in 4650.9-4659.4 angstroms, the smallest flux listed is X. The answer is 6.79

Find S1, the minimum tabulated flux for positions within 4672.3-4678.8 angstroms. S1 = 7.52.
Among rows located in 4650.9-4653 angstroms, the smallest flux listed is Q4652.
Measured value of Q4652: 6.84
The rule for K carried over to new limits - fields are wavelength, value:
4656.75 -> 6.79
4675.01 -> 7.56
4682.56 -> 7.63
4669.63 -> 7.68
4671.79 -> 7.55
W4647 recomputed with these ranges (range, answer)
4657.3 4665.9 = 6.82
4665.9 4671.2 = 7.62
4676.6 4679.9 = 7.58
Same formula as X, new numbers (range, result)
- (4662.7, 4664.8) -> 7.26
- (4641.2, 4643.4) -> 6.55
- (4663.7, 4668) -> 7.39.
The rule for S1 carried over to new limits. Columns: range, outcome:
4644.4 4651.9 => 6.54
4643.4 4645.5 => 6.51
